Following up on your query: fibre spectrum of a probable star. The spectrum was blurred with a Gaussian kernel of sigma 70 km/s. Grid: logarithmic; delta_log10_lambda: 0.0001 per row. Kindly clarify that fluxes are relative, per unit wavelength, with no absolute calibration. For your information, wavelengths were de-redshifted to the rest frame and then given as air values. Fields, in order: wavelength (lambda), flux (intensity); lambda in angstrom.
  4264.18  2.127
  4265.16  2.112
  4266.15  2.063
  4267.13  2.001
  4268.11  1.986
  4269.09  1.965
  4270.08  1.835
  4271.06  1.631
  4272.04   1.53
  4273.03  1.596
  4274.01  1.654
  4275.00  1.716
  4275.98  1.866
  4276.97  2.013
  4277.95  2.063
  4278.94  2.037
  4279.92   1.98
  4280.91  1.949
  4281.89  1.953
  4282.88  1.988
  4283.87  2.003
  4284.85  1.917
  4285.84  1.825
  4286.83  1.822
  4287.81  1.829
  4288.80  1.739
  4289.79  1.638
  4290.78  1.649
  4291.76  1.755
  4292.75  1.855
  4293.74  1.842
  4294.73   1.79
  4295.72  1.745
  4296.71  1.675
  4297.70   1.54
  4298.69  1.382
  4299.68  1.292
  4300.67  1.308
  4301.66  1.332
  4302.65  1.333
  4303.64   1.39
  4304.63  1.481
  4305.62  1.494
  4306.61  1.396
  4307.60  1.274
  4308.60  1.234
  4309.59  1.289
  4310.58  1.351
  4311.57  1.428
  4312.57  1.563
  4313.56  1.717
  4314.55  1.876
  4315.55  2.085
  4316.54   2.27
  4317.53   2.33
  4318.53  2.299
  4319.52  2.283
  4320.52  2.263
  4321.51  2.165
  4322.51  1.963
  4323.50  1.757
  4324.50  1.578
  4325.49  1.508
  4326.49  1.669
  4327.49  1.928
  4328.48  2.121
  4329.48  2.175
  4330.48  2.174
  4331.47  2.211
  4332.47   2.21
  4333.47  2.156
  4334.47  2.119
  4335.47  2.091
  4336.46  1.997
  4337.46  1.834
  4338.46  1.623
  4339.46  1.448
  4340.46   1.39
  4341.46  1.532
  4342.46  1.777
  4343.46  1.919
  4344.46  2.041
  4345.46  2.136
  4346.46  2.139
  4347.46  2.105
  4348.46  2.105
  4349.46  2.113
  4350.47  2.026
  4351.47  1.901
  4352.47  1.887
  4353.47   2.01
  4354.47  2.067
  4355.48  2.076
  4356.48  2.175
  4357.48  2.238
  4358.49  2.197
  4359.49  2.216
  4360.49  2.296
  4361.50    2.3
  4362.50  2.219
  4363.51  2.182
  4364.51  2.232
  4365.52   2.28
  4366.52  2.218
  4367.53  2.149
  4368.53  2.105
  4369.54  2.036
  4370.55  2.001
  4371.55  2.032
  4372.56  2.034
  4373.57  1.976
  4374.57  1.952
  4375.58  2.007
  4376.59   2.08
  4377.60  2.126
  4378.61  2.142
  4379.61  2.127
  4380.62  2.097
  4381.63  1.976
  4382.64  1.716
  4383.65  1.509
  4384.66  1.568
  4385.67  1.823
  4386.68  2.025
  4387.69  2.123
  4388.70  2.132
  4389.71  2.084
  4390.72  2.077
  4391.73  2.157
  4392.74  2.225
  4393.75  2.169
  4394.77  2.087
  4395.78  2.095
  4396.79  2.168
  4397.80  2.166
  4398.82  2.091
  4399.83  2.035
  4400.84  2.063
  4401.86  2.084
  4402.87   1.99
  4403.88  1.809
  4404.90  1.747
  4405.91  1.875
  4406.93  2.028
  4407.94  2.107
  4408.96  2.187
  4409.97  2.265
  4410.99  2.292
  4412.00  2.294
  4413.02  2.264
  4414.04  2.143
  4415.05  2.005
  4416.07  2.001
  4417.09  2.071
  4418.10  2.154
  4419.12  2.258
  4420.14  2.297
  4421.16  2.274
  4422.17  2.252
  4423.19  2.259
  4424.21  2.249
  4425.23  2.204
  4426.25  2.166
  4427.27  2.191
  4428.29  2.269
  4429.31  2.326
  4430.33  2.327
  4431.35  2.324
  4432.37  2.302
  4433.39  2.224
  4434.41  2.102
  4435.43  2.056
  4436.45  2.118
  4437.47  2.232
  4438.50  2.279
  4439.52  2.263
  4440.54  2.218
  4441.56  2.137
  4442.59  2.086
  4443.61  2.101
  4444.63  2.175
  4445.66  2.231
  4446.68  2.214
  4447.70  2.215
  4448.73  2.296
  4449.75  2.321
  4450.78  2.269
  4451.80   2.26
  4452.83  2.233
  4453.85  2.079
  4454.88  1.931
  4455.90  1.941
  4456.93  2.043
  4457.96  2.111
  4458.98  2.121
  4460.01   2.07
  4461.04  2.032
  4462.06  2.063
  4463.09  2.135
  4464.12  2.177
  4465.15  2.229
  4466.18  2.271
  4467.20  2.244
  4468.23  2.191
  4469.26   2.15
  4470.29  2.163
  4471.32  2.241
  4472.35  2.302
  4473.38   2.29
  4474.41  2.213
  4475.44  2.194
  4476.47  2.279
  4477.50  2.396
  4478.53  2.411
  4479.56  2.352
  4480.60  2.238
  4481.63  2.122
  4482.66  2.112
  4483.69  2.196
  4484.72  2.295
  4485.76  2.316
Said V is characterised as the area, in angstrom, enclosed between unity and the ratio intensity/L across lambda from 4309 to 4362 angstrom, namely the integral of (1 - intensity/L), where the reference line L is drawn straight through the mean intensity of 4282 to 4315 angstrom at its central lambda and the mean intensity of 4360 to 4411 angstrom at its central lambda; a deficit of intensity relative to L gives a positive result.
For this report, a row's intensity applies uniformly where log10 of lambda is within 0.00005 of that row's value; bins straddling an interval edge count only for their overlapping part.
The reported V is -4.9 angstrom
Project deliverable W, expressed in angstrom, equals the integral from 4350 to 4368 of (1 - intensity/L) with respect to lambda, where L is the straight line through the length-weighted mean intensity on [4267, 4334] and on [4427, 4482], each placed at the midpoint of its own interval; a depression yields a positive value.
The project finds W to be -1.9 angstrom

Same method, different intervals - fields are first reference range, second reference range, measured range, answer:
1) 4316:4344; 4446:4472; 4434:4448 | -0.3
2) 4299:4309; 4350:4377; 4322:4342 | -2.0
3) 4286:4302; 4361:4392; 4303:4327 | 0.2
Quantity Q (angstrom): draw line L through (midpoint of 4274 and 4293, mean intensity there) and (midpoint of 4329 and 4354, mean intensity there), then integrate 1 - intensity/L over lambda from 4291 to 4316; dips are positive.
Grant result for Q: 4.8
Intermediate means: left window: 1.87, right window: 1.97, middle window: 1.54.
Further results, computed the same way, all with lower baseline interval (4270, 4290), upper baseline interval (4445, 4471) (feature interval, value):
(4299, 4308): 2.5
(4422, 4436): -0.8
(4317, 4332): -0.9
